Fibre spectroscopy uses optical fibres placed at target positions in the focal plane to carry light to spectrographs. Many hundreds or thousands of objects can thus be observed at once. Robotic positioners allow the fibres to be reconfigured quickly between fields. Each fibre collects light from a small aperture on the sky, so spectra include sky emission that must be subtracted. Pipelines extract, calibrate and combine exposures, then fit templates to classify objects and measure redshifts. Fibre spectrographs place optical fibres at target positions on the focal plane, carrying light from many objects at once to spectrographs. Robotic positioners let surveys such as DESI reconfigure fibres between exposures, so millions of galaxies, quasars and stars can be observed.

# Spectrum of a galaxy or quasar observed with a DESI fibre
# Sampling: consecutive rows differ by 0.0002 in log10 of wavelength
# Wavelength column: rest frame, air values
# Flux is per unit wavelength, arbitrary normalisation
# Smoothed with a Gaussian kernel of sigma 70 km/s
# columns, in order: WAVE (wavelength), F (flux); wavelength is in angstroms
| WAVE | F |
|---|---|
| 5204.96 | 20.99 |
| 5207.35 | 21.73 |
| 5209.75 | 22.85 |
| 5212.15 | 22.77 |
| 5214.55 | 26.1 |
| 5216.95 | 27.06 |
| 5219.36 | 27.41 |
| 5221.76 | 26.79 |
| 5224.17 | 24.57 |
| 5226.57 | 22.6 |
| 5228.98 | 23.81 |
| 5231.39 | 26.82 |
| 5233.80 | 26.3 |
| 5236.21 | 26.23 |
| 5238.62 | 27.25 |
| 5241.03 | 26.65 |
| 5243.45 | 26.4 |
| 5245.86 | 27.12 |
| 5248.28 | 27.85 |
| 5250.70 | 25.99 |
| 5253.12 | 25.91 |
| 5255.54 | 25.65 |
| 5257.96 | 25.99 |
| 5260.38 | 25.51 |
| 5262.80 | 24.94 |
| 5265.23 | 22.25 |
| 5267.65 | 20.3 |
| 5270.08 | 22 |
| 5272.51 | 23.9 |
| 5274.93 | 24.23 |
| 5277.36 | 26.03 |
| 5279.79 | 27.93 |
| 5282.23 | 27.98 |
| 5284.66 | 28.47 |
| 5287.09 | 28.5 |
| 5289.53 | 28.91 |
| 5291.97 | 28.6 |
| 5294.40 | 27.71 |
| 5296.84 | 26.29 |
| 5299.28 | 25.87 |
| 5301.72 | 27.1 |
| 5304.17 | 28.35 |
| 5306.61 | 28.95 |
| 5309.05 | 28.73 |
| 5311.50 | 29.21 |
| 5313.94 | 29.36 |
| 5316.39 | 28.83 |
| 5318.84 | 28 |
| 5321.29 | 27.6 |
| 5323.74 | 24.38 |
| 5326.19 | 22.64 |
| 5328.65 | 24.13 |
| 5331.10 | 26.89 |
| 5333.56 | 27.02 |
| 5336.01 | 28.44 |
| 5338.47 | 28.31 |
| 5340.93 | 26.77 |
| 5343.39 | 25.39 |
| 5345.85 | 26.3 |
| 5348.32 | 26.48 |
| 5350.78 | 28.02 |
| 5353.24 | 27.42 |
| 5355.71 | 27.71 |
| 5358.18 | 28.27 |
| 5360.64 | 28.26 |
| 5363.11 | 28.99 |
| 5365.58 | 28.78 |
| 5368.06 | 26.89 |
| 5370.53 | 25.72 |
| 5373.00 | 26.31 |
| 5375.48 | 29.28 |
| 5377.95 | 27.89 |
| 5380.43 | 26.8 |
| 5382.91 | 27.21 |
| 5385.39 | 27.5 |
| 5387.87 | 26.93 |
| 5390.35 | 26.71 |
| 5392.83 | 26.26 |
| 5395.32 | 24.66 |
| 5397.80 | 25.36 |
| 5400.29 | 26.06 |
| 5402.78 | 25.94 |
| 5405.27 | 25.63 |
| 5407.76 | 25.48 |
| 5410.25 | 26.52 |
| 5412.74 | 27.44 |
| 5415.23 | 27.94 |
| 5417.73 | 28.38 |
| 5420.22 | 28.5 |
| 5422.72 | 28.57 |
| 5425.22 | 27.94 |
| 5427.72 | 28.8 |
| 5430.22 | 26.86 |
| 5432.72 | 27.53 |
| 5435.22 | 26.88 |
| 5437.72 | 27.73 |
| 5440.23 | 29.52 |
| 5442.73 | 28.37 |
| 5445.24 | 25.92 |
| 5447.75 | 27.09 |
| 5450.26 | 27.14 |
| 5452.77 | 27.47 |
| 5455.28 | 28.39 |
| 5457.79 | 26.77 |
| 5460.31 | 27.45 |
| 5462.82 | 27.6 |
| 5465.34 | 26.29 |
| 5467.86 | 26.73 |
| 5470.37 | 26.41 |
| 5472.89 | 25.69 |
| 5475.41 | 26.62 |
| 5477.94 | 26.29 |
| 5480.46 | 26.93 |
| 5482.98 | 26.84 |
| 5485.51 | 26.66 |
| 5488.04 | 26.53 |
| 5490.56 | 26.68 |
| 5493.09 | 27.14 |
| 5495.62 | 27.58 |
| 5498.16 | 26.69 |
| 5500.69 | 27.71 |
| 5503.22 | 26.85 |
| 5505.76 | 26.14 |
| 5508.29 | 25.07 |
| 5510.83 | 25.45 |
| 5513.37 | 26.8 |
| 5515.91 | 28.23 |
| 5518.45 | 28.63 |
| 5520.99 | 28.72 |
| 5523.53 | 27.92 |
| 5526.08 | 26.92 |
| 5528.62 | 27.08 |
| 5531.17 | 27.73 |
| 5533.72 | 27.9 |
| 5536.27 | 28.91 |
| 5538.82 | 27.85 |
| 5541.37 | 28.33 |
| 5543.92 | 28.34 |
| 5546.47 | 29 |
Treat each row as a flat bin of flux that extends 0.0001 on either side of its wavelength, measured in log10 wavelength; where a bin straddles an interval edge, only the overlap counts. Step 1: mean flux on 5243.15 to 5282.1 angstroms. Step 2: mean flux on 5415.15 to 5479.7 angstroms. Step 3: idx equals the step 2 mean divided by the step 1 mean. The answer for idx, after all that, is 1.1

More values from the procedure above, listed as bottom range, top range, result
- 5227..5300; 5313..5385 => 1.04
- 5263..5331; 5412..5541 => 1.03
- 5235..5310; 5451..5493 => 1.02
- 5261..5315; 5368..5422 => 1.01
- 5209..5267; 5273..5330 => 1.07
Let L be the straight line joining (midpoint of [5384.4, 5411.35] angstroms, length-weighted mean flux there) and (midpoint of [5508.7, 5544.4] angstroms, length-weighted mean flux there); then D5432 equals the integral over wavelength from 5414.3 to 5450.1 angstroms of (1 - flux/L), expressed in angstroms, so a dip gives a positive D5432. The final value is -1.80 angstroms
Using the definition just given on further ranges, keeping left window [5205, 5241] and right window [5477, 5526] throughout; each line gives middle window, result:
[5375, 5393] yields -0.76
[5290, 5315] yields -2.34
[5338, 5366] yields -1.65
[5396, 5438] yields -1.09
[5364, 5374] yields -0.35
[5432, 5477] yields -0.87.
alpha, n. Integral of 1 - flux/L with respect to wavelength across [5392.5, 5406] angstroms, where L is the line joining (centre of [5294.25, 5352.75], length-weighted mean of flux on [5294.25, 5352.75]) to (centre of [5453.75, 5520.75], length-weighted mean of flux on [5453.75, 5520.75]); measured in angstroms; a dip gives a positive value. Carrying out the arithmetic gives 0.7 angstroms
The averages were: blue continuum 27.1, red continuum 26.9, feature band 25.6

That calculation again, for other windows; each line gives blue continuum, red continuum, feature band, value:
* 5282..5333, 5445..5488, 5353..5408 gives 0.4 angstroms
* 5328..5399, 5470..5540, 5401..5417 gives 0.3 angstroms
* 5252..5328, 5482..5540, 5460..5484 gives 0.4 angstroms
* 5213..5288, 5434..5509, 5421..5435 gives -0.6 angstroms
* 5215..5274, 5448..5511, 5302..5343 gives -2.3 angstroms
